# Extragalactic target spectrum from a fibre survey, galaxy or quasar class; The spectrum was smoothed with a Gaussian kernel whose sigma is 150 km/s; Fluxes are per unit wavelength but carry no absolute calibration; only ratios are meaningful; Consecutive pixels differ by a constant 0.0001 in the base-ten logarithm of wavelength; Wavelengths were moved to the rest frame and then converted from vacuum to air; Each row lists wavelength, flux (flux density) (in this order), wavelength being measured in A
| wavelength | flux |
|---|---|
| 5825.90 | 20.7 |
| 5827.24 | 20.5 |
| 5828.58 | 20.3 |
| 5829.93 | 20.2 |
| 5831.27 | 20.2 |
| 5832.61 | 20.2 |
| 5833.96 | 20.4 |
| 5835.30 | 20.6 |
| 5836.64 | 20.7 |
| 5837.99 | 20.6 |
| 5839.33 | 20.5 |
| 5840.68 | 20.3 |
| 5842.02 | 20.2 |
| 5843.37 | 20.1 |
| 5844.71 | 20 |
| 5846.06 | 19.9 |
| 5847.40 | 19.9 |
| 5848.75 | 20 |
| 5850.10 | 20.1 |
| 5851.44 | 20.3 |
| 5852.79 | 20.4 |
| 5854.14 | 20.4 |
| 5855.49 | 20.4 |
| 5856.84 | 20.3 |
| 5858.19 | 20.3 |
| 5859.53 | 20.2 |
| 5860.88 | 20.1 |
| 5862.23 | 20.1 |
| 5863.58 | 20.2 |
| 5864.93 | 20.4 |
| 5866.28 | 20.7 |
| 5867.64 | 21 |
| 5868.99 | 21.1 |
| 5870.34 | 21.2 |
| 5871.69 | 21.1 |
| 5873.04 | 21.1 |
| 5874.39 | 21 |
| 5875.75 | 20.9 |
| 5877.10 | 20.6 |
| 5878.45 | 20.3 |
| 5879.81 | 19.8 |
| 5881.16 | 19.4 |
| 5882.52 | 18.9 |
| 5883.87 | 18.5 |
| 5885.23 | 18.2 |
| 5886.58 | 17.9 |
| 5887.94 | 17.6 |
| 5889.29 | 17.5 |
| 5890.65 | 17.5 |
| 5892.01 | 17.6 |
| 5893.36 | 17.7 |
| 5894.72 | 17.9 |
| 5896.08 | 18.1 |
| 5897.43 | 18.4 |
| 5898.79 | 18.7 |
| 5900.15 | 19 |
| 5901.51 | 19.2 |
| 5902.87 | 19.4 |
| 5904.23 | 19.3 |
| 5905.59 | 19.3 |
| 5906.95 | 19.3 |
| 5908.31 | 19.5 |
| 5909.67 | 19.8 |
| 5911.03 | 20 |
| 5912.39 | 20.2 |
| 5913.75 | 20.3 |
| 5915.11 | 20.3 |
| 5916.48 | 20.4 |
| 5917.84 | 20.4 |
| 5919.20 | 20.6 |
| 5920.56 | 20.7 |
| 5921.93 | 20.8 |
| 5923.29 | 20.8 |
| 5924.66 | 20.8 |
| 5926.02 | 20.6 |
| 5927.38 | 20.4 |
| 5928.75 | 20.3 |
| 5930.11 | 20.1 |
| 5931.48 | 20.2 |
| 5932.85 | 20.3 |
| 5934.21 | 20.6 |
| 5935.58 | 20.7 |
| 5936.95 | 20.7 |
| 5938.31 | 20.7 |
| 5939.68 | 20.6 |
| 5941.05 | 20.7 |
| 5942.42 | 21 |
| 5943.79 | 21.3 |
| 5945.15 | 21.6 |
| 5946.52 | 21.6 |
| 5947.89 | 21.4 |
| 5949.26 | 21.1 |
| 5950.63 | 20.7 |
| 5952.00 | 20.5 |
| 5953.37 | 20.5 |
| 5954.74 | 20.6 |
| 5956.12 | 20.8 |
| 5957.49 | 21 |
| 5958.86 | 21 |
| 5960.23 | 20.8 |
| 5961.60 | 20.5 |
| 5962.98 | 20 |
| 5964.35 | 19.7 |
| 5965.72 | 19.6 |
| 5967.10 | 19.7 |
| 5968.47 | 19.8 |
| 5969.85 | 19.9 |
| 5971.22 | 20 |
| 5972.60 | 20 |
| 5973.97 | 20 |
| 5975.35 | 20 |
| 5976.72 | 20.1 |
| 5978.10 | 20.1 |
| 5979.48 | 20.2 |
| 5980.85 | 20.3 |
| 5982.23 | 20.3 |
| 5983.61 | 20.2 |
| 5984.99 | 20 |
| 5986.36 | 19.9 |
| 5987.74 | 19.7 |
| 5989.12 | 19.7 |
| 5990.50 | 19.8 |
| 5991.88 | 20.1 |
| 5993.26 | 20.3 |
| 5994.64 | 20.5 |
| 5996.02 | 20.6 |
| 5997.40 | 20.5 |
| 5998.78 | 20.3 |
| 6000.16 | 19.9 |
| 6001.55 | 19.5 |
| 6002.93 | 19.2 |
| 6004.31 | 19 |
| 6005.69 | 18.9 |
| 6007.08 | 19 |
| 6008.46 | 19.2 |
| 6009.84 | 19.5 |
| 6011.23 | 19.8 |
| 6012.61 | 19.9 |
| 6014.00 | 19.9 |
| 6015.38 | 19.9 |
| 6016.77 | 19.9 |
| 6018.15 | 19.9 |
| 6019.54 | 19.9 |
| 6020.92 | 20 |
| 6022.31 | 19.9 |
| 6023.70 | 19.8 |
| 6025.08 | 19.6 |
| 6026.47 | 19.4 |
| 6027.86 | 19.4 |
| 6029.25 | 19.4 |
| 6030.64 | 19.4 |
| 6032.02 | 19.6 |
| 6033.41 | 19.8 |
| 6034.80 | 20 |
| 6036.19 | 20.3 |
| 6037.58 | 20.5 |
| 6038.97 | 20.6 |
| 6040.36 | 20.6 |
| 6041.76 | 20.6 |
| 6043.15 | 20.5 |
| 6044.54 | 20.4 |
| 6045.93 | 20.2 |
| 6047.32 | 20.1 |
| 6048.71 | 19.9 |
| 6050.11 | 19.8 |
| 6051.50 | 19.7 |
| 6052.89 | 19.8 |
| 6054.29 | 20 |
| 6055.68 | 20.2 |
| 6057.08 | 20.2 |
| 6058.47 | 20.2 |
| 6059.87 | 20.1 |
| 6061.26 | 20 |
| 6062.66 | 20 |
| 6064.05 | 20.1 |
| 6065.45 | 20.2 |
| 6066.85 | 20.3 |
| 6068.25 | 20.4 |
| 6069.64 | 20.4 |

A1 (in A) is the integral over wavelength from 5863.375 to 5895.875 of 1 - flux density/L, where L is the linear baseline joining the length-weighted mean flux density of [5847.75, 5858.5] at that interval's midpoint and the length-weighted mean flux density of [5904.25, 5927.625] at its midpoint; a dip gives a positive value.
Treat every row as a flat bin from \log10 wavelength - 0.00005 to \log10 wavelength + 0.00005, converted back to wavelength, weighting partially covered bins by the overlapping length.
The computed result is 1.2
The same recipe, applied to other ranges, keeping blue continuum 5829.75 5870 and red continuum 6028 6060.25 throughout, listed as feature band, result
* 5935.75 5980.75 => -0.71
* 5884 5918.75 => 2.26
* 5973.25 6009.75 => 0.46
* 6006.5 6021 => 0.29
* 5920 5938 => -0.28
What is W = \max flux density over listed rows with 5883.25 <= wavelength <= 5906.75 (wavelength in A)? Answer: 19.4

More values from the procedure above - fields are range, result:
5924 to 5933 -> 20.8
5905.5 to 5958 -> 21.6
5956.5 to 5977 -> 21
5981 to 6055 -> 20.6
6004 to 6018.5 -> 19.9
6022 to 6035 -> 20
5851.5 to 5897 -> 21.2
